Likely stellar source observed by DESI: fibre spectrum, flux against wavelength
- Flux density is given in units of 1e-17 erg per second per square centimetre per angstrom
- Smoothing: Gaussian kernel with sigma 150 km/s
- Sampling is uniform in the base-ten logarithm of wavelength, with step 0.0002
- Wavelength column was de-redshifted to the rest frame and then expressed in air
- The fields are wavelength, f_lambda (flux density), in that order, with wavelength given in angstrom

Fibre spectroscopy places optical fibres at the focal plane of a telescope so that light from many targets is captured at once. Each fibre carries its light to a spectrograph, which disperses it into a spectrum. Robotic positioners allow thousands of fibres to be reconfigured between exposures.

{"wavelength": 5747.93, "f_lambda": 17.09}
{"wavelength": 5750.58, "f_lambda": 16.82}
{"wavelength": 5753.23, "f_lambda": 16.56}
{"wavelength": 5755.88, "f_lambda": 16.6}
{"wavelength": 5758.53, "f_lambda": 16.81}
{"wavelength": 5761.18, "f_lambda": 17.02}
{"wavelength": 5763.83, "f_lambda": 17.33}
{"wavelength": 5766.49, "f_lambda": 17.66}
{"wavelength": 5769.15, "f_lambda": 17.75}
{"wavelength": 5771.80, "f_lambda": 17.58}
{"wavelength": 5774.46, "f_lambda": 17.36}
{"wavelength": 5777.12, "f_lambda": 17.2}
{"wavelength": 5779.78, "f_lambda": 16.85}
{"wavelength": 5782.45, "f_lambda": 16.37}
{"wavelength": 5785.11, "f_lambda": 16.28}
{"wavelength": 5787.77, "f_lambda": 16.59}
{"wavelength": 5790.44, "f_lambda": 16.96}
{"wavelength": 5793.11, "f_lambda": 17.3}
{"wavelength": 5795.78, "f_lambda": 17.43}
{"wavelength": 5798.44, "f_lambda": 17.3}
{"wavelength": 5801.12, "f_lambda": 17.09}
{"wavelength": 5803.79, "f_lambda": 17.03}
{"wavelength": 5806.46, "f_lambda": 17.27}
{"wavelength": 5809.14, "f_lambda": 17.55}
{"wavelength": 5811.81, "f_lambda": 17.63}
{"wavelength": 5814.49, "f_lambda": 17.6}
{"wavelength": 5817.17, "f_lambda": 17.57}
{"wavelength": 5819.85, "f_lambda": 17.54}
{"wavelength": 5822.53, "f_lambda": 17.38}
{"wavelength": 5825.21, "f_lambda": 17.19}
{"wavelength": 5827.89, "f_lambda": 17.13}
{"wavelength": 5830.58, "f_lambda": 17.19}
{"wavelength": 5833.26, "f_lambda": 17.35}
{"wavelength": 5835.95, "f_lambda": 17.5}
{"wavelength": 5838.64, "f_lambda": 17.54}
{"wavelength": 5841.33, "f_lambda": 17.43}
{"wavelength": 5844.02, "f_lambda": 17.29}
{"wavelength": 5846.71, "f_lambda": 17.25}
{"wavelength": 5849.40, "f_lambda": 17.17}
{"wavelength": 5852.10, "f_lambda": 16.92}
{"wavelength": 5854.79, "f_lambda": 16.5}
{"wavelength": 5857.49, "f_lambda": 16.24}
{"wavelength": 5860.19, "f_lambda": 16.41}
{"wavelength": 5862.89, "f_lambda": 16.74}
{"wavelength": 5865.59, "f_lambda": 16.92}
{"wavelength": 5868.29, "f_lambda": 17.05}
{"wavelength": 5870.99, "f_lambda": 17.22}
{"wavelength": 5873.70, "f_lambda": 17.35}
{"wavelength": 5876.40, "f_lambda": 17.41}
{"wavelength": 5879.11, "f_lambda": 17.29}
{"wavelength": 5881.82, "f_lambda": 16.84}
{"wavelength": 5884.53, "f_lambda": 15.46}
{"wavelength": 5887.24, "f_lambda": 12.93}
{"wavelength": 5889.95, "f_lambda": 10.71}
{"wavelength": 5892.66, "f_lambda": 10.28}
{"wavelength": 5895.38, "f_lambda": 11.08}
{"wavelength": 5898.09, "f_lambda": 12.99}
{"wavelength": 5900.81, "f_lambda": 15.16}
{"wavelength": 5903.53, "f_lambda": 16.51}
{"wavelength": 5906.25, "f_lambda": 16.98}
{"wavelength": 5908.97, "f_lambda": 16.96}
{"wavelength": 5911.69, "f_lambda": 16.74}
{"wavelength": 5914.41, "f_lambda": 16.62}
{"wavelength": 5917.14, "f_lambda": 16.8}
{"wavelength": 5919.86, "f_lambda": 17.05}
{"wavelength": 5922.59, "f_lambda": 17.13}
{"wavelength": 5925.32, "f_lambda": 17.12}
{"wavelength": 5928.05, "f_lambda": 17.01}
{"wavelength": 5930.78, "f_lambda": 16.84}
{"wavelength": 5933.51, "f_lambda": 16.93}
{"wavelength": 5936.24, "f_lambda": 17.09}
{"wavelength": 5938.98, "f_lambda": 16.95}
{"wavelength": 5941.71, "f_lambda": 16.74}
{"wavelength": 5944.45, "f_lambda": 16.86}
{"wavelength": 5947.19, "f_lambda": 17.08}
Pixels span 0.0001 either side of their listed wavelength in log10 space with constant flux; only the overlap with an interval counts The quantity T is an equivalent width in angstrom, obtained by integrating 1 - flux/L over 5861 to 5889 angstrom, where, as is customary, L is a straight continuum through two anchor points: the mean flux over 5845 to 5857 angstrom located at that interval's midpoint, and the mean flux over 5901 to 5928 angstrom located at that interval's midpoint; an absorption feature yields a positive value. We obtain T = 0.74 angstrom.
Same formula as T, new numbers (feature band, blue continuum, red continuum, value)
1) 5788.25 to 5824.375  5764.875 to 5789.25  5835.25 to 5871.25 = -0.6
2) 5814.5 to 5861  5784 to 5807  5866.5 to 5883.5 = -0.2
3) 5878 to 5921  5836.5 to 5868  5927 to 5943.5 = 4.9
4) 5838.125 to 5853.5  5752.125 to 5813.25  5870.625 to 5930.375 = -0.9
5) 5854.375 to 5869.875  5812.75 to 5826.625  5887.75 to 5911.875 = -1.0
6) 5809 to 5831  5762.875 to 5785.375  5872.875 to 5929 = -1.1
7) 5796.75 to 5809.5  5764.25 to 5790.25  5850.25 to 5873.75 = -0.2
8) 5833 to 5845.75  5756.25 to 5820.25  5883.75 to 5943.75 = -0.7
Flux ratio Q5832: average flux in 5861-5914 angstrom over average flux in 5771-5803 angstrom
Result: 0.91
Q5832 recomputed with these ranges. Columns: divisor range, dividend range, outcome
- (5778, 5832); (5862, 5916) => 0.90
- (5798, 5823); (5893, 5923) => 0.90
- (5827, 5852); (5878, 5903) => 0.79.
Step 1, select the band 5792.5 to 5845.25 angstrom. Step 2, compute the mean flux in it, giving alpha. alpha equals 17.4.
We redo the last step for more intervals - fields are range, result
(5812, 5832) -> 17.4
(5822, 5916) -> 16.2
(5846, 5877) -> 16.9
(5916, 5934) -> 17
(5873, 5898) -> 14.2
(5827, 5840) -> 17.3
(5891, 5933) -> 15.7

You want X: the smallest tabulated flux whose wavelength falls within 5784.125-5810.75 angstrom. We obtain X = 16.28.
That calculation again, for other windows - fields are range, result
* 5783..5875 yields 16.24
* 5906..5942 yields 16.62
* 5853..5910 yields 10.28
